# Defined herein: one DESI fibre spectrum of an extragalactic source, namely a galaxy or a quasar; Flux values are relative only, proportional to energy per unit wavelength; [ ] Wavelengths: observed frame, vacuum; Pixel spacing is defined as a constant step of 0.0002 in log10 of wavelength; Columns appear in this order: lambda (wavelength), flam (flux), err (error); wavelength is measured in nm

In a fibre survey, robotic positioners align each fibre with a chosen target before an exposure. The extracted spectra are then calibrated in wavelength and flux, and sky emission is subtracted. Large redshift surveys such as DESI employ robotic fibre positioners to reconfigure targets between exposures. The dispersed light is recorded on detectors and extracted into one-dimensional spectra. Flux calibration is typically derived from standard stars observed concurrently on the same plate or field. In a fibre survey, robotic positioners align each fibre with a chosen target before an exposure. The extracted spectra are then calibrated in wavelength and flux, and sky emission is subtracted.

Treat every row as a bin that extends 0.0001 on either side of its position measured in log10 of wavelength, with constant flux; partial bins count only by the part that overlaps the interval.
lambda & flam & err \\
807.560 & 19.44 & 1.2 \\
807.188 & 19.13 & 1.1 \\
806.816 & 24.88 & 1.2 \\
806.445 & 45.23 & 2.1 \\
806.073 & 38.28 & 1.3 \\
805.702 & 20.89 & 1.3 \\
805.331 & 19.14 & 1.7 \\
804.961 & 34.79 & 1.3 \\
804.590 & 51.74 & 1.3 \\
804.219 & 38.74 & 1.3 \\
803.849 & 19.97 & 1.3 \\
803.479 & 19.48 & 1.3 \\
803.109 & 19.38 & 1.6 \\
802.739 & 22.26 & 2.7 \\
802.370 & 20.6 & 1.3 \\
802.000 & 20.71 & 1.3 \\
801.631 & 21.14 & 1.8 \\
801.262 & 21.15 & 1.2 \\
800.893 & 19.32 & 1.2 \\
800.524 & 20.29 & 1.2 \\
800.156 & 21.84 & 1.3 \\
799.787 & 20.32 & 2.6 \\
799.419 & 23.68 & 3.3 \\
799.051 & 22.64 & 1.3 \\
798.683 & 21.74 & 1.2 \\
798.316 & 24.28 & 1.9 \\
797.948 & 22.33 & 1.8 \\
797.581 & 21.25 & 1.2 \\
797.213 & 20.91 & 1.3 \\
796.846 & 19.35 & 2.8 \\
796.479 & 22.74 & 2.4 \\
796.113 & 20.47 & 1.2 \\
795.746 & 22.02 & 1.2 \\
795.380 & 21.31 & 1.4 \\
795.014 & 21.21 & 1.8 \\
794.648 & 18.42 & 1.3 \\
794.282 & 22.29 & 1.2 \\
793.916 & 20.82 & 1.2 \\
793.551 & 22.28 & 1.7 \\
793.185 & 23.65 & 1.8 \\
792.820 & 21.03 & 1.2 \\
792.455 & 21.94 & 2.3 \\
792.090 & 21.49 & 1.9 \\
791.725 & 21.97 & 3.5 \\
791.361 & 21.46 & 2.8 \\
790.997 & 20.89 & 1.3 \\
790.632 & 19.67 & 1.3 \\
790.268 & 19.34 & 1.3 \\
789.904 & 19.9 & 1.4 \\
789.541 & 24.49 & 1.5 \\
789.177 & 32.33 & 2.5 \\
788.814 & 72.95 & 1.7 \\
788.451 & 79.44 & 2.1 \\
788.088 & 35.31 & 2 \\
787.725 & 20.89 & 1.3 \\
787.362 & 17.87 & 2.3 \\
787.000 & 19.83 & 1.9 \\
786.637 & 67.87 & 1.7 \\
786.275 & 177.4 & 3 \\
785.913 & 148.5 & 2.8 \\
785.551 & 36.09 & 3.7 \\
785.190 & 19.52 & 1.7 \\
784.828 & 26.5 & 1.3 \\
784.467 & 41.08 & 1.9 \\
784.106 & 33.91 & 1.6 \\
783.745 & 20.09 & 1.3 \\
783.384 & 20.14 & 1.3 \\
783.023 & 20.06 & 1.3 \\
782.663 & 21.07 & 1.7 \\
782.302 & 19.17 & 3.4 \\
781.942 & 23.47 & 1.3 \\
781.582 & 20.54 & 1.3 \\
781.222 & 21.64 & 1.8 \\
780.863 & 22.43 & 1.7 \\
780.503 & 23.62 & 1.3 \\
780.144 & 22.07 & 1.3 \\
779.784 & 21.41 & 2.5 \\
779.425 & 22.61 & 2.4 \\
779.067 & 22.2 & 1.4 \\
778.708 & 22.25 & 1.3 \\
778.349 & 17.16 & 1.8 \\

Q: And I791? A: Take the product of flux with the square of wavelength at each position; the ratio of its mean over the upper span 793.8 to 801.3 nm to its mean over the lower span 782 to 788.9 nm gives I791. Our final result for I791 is 0.47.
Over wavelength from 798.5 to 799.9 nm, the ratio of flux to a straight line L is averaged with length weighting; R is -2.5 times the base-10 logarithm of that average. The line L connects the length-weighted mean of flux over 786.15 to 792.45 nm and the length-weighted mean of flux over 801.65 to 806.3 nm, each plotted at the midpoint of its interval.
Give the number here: 0.362 mag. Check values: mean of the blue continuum 39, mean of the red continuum 27.1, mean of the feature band 22.2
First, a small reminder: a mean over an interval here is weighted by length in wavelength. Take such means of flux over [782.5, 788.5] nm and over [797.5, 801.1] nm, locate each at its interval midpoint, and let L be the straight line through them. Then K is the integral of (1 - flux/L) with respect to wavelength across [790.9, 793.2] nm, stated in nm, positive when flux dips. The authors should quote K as 0.87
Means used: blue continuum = 46.8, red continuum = 21.8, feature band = 21.7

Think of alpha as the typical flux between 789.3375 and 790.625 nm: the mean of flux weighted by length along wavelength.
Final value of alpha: 21.2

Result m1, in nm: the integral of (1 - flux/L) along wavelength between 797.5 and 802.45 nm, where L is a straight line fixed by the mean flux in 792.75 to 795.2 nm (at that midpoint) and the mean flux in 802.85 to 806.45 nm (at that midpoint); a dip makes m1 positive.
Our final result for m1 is 0.86 nm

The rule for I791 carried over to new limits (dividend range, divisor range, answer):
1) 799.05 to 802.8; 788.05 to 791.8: 0.65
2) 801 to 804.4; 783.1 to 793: 0.59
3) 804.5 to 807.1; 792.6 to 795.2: 1.56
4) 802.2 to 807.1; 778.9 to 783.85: 1.42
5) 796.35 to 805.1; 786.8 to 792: 0.80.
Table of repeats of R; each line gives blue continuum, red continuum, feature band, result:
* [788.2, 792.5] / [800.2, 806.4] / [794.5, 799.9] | 0.31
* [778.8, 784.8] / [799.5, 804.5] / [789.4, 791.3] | 0.11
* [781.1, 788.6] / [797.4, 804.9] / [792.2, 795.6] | 0.44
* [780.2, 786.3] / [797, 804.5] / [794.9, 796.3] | 0.25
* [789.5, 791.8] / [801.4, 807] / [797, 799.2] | 0.12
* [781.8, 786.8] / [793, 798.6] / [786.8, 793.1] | 0.23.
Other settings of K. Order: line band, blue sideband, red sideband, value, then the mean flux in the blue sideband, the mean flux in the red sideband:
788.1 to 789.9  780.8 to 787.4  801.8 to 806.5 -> -0.417 nm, 41.8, 28.1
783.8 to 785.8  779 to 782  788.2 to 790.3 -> -0.135 nm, 22.2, 42.8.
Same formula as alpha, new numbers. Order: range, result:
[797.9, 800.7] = 22.1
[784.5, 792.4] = 43.5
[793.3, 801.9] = 21.4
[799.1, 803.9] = 20.9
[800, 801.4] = 20.6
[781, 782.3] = 21.5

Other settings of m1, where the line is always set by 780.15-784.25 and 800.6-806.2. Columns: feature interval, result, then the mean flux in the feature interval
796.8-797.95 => 0.17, 20.9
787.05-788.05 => 0.06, 21.7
